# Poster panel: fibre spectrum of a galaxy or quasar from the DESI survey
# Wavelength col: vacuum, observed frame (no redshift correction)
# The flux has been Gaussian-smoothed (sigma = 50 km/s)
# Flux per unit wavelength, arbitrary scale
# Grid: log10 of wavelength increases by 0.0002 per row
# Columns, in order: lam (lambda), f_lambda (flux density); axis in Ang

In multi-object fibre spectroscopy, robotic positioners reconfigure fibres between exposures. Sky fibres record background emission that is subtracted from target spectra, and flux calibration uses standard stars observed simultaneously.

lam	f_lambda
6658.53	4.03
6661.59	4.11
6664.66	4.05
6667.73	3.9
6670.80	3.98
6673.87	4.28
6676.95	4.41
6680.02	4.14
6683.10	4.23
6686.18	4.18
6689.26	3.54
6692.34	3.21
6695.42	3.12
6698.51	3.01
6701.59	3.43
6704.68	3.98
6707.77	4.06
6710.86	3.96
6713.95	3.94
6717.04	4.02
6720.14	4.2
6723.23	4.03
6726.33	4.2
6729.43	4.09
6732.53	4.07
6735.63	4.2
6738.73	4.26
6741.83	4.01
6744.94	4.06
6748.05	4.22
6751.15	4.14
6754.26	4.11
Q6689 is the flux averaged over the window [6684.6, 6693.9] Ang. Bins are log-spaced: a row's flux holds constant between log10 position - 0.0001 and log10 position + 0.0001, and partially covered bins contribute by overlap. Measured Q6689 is 3.65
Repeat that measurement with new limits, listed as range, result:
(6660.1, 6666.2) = 4.08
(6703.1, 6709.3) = 4.01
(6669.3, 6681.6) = 4.2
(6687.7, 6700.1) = 3.22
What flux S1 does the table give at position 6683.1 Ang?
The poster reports 4.23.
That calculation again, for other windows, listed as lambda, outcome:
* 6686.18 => 4.18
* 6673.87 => 4.28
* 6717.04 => 4.02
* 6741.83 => 4.01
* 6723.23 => 4.03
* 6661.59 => 4.11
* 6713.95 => 3.94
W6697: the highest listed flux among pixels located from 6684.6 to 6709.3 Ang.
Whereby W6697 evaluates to 4.18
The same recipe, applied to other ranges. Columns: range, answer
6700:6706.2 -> 3.98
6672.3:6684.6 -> 4.41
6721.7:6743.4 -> 4.26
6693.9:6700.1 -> 3.12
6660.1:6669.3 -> 4.11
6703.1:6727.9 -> 4.2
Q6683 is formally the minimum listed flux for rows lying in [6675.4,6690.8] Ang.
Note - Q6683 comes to 3.54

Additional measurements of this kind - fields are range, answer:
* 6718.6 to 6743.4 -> 4.01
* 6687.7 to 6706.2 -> 3.01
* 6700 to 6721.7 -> 3.43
